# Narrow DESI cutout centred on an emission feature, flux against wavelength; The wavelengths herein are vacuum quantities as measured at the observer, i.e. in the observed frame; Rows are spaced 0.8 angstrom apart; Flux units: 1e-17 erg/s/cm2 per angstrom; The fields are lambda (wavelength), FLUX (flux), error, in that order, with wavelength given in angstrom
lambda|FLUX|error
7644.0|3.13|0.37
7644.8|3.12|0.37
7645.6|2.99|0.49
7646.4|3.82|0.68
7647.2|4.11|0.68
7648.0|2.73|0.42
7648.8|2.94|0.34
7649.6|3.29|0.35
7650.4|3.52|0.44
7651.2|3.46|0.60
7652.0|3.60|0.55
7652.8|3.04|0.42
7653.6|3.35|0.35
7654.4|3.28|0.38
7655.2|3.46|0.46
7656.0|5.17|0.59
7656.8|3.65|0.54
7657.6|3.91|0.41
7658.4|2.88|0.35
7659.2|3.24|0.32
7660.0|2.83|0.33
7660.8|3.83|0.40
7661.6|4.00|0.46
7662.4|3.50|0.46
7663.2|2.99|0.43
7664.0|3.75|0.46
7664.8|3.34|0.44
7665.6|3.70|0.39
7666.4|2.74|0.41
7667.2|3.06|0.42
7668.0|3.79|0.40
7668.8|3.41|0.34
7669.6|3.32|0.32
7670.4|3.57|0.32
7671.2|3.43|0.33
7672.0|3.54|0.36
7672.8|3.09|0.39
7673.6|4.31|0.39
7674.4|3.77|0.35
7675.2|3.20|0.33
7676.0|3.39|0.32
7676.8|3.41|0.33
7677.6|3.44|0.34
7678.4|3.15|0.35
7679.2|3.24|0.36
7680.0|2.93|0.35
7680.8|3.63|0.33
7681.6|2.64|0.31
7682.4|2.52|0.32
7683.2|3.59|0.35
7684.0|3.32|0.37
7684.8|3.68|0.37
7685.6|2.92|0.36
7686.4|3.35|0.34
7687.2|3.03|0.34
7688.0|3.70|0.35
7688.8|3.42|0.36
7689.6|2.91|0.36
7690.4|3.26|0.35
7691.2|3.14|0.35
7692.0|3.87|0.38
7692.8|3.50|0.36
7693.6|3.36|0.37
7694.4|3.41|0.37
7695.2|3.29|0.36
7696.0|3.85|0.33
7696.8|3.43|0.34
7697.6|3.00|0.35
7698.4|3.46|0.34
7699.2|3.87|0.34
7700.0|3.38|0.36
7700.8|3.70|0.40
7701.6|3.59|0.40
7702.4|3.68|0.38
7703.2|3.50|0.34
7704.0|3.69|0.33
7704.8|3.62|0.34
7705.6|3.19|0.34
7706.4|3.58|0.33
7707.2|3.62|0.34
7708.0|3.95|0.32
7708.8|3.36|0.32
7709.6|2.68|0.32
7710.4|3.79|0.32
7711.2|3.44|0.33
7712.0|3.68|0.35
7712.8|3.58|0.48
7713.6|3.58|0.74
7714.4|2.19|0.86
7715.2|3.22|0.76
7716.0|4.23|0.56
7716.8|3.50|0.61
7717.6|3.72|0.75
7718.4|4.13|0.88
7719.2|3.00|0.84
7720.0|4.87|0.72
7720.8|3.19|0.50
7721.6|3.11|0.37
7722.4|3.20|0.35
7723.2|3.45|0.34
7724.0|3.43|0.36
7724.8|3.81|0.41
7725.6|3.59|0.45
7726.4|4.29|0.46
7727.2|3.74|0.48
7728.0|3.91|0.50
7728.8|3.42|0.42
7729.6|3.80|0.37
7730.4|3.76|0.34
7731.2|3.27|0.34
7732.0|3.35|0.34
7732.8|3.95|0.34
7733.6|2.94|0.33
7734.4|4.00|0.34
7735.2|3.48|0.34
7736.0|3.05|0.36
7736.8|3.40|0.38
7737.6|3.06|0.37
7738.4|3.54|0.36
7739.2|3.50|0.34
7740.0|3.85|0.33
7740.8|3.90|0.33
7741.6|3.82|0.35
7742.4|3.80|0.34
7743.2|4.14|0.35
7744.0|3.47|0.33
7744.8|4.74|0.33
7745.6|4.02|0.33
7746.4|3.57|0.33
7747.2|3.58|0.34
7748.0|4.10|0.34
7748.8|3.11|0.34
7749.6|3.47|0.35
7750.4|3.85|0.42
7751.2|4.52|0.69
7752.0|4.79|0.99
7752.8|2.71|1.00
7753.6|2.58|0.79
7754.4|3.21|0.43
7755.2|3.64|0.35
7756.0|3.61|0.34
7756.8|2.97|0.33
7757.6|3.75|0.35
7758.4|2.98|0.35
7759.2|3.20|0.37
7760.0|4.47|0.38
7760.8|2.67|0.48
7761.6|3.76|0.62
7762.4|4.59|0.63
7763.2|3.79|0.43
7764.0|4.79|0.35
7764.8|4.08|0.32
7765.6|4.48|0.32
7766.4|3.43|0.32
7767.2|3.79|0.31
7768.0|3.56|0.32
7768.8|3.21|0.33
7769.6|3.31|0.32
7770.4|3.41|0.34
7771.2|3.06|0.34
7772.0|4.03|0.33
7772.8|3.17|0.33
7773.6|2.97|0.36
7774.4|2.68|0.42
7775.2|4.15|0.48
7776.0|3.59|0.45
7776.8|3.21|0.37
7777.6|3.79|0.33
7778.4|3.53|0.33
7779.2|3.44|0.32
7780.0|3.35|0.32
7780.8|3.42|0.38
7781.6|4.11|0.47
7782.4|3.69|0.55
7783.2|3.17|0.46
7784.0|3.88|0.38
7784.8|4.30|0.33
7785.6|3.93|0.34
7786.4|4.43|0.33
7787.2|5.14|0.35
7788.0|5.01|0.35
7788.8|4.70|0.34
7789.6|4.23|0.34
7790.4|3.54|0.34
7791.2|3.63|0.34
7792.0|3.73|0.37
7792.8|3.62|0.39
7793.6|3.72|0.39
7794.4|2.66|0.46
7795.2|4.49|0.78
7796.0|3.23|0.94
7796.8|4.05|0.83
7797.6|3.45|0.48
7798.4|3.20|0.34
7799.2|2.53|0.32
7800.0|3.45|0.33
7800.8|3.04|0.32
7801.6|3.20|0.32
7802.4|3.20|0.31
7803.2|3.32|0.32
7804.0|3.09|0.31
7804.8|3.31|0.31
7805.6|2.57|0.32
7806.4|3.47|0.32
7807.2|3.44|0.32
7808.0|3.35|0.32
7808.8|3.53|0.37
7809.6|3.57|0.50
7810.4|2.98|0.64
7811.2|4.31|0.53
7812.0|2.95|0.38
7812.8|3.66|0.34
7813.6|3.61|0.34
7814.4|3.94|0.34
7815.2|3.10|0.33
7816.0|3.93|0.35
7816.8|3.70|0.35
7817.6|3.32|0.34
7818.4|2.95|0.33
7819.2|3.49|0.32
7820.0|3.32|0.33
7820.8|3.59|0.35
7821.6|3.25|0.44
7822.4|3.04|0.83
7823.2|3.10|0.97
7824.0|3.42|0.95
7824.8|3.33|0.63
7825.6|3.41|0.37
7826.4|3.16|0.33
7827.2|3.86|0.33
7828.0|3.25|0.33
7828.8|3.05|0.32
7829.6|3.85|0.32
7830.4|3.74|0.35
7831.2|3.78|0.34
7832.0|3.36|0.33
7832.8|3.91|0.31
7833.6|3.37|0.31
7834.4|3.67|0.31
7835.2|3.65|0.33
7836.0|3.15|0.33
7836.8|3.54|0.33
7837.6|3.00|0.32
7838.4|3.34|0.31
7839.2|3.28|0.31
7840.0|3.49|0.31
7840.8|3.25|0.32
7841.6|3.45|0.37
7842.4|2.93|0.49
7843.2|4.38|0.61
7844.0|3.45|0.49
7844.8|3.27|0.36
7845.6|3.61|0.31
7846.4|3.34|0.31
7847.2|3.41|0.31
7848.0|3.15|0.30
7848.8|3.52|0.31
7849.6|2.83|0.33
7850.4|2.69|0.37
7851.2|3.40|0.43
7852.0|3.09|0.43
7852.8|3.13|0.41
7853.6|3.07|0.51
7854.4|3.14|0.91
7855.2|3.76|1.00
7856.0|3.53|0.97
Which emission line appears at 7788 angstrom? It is [N II]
